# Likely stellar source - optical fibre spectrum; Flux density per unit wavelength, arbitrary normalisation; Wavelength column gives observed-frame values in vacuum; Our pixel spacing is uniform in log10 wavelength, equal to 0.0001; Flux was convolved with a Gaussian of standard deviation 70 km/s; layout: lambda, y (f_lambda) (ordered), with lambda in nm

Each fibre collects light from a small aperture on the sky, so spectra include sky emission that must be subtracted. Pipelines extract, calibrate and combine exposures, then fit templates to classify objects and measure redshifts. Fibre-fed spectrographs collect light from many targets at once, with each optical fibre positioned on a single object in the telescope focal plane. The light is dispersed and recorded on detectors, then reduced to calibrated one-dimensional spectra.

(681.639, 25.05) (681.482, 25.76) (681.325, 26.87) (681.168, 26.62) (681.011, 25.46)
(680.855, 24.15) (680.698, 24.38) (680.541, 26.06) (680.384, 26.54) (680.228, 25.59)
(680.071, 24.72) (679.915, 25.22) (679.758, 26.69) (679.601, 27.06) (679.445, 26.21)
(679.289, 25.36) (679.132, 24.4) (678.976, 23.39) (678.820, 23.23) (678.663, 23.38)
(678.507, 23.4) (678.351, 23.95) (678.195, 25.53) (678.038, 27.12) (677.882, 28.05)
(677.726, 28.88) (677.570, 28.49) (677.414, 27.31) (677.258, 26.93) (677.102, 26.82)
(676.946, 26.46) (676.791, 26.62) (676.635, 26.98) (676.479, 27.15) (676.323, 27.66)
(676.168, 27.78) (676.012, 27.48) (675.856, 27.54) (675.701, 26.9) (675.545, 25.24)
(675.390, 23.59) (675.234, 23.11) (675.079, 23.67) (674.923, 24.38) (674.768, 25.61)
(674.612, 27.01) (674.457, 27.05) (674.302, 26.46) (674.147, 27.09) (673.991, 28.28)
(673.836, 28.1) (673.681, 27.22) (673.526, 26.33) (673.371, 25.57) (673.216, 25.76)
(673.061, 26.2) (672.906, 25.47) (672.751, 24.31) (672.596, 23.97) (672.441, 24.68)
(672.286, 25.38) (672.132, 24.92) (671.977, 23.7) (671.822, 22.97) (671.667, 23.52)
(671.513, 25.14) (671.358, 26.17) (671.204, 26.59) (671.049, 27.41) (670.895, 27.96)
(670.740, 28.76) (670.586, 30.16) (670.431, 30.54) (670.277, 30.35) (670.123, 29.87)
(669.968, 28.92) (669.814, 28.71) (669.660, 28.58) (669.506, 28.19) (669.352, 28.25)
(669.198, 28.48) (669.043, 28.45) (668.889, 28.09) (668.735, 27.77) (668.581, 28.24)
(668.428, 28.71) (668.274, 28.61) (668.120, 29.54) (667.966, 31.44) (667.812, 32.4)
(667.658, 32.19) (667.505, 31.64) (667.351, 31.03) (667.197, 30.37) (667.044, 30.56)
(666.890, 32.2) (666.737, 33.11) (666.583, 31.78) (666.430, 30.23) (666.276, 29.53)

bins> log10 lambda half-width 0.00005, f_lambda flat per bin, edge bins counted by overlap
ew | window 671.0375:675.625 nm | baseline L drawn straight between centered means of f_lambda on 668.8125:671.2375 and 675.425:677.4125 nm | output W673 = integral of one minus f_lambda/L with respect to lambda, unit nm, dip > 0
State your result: 0.383 nm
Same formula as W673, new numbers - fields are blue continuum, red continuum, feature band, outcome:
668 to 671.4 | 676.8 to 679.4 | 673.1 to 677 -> 0.07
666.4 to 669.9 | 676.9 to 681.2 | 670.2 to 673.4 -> 0.27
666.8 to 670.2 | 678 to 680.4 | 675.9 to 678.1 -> -0.12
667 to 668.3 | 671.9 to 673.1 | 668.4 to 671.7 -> -0.04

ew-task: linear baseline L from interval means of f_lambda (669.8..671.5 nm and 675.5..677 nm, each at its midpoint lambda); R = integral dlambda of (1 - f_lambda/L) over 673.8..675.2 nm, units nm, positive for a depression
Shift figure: 0.06 nm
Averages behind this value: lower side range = 28.5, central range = 26.2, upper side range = 27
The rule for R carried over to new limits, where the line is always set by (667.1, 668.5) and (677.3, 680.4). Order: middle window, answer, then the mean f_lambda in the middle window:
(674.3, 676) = 0.114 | 25.5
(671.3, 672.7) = 0.210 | 24.5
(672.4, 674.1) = 0.131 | 26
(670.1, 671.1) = 0.003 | 29.3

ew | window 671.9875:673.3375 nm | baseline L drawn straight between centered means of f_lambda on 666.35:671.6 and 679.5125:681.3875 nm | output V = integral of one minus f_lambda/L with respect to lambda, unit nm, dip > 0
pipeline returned 0.15 nm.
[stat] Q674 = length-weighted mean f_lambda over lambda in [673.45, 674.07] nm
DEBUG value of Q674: 27.5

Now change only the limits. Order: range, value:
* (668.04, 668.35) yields 29.1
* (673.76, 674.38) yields 27.5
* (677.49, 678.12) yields 28.1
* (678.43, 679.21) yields 23.6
